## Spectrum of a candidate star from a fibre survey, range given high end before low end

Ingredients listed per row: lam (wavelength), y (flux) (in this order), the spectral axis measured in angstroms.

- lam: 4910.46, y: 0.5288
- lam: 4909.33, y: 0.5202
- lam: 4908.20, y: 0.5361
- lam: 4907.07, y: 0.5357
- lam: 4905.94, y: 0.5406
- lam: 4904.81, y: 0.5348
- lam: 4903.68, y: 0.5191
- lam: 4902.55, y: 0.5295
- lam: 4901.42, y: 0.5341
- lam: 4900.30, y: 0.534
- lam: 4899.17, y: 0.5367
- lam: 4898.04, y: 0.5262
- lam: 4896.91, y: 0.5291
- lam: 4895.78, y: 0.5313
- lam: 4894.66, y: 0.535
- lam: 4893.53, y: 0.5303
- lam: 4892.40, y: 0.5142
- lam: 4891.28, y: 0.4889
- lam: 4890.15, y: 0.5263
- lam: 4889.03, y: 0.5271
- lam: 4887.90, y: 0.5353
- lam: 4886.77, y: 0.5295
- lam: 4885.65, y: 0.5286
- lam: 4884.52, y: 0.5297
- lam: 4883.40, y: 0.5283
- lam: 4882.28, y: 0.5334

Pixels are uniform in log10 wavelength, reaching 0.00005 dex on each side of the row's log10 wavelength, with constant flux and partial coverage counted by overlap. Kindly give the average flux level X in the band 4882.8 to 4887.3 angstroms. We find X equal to 0.53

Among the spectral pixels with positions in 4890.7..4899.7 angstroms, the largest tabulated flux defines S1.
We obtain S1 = 0.5367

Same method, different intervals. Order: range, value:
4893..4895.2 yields 0.535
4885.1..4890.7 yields 0.5353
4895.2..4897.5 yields 0.5313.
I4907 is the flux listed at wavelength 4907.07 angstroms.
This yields 0.5357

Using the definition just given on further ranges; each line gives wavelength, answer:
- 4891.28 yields 0.4889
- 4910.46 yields 0.5288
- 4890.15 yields 0.5263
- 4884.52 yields 0.5297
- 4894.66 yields 0.535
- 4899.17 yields 0.5367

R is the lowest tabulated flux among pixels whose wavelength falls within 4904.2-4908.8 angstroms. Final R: 0.5348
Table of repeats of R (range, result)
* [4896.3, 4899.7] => 0.5262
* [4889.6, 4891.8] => 0.4889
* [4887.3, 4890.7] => 0.5263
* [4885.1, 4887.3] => 0.5286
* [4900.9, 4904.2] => 0.5191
